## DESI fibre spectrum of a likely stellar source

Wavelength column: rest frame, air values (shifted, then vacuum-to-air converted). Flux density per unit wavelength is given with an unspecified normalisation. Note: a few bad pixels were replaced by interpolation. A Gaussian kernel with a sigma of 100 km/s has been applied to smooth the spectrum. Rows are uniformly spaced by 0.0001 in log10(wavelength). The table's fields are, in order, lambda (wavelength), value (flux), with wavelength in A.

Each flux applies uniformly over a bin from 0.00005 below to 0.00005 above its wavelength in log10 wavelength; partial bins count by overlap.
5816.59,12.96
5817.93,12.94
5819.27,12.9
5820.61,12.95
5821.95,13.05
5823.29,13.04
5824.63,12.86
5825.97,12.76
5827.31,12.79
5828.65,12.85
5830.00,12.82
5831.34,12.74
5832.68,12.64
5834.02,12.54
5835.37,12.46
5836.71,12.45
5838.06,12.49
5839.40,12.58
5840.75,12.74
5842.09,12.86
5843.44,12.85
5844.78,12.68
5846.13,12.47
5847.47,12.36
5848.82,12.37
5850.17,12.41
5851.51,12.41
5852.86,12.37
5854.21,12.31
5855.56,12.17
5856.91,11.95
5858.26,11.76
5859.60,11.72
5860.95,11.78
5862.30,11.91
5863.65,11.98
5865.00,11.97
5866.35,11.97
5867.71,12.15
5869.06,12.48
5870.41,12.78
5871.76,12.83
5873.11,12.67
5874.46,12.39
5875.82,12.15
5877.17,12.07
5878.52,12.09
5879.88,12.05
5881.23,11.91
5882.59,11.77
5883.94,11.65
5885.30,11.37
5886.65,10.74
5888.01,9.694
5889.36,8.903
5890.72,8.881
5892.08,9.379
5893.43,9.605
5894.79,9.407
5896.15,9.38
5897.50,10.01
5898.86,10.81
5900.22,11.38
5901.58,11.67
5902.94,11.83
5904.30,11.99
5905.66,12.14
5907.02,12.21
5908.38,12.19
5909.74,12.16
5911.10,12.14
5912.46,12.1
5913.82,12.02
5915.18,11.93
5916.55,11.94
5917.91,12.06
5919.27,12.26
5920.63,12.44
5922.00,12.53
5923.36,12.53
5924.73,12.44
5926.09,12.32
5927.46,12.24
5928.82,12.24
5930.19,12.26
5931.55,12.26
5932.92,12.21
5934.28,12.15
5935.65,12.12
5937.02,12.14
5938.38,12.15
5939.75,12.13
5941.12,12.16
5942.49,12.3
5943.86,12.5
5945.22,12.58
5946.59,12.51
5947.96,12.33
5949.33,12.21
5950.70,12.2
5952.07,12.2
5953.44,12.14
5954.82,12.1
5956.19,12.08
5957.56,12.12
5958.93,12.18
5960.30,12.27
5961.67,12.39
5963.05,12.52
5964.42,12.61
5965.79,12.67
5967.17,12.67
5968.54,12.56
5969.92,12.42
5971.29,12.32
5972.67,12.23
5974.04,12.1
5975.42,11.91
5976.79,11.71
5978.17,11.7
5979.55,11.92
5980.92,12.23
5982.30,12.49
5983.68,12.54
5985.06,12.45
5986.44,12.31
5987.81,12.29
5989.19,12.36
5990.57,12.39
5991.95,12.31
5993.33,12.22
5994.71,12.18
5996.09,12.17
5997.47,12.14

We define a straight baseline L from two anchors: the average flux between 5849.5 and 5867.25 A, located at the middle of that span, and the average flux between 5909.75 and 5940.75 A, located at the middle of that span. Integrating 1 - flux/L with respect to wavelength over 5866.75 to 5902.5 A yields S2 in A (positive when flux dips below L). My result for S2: 2.8 A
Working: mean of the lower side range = 12.1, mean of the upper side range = 12.2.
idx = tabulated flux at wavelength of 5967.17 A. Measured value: 12.67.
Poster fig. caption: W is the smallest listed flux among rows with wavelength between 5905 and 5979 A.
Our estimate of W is 11.7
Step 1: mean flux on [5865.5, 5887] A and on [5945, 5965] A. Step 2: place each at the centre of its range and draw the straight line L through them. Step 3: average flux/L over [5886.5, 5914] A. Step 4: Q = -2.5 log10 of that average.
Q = 0.12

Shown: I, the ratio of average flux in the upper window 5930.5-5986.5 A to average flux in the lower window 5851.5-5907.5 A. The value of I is 1.07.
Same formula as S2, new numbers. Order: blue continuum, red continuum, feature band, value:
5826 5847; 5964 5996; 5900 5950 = 0.96 A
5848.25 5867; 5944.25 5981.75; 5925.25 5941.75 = 0.01 A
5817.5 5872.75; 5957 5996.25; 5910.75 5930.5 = 0.23 A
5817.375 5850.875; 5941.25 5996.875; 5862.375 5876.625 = 0.31 A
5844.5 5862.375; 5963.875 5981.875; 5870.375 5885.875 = 0.10 A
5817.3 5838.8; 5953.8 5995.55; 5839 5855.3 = 0.23 A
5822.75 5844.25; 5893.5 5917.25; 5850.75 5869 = 0.29 A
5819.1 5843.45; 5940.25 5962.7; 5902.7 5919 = 0.47 A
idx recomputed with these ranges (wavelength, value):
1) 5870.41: 12.78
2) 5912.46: 12.1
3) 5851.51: 12.41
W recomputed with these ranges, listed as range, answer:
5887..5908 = 8.881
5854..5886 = 11.37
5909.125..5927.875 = 11.93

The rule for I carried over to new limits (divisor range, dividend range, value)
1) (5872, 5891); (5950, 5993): 1.08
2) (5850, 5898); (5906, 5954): 1.07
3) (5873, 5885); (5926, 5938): 1.02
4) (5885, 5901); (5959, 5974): 1.25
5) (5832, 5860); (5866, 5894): 0.92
